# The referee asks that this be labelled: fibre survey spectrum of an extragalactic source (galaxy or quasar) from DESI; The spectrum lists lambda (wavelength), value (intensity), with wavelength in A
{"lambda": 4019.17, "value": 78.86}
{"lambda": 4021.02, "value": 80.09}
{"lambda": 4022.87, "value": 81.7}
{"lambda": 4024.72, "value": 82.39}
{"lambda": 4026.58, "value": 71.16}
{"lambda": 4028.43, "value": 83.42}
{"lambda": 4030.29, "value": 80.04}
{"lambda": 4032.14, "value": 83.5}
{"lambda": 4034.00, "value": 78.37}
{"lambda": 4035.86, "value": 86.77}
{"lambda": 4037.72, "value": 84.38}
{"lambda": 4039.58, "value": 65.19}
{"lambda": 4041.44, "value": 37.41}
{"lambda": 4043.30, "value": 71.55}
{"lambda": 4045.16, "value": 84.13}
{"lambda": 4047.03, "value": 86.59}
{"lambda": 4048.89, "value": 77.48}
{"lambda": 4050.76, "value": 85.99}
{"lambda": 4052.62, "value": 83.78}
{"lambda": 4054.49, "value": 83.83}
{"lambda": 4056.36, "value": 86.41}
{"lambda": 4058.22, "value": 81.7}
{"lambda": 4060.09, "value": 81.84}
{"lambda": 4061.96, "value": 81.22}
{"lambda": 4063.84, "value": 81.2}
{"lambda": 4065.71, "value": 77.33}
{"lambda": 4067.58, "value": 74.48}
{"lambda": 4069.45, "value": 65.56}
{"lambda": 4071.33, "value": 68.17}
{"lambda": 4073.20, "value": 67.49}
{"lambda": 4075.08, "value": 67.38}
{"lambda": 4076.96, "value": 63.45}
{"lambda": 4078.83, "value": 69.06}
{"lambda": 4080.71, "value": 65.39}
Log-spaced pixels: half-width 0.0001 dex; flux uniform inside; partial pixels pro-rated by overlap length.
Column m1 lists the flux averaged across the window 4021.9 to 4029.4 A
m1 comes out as 79.7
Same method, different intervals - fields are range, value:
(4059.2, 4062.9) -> 81.4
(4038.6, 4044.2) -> 58.2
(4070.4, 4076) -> 67.7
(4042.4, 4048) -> 80.8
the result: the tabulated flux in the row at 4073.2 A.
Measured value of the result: 67.49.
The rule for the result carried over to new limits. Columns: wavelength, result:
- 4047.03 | 86.59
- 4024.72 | 82.39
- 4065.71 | 77.33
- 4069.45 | 65.56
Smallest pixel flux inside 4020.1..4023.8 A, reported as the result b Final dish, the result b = 80.09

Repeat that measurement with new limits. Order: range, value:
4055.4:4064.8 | 81.2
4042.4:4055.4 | 71.55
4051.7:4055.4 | 83.78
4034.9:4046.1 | 37.41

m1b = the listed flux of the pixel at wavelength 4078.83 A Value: 69.06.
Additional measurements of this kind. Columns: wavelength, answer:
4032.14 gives 83.5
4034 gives 78.37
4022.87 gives 81.7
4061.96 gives 81.22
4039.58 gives 65.19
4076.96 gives 63.45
